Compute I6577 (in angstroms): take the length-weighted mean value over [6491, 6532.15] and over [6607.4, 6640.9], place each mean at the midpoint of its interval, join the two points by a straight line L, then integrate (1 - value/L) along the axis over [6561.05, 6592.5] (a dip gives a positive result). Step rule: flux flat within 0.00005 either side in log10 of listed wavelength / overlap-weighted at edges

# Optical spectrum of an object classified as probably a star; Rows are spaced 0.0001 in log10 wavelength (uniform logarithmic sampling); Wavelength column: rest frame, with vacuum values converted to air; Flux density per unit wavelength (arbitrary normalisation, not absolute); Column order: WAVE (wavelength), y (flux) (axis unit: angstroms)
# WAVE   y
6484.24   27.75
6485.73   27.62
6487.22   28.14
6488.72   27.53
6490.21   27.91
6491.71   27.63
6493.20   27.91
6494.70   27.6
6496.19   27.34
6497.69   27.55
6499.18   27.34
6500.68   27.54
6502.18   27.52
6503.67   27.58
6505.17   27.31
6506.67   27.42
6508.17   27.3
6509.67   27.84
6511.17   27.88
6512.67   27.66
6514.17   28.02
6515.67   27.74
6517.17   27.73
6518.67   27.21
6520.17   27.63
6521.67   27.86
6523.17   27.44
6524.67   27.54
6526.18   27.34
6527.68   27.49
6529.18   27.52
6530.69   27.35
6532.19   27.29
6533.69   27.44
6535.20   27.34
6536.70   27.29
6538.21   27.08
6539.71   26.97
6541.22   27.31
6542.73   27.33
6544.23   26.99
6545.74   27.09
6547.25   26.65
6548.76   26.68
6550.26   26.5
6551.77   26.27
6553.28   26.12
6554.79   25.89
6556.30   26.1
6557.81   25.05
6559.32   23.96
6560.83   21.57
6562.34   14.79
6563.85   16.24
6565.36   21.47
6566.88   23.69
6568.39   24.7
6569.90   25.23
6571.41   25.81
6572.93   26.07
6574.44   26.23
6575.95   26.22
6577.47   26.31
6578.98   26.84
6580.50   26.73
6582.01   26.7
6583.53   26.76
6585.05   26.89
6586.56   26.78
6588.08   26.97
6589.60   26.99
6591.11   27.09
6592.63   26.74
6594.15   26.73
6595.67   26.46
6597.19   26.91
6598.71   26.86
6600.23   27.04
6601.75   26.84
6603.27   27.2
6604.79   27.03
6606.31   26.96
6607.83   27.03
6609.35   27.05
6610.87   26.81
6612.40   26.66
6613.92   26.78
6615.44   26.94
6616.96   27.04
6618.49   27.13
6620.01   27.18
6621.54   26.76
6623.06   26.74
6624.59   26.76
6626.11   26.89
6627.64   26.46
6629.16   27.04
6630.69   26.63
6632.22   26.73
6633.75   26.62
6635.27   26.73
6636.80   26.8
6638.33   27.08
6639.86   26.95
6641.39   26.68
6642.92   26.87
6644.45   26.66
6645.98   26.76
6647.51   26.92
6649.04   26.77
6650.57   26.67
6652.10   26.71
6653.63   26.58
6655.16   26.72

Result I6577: 2.6 angstroms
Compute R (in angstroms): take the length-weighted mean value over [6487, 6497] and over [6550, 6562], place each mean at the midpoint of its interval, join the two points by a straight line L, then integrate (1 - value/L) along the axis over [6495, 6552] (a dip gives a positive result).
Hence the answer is -2.5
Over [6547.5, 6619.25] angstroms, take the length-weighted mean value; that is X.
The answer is 25.8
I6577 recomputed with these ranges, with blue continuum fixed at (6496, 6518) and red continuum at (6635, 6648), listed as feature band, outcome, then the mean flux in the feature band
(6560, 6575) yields 2.6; 22.5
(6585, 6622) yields 0.2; 26.9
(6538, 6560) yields 0.8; 26.4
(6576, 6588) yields 0.2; 26.7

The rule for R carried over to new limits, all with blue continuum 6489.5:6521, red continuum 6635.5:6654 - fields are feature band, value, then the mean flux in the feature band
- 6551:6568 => 2.75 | 22.9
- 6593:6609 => 0.08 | 26.9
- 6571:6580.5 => 0.31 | 26.3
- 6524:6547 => 0.13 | 27.3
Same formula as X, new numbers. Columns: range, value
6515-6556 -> 27.1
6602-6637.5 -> 26.9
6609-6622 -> 26.9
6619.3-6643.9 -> 26.8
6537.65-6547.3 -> 27.1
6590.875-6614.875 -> 26.9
